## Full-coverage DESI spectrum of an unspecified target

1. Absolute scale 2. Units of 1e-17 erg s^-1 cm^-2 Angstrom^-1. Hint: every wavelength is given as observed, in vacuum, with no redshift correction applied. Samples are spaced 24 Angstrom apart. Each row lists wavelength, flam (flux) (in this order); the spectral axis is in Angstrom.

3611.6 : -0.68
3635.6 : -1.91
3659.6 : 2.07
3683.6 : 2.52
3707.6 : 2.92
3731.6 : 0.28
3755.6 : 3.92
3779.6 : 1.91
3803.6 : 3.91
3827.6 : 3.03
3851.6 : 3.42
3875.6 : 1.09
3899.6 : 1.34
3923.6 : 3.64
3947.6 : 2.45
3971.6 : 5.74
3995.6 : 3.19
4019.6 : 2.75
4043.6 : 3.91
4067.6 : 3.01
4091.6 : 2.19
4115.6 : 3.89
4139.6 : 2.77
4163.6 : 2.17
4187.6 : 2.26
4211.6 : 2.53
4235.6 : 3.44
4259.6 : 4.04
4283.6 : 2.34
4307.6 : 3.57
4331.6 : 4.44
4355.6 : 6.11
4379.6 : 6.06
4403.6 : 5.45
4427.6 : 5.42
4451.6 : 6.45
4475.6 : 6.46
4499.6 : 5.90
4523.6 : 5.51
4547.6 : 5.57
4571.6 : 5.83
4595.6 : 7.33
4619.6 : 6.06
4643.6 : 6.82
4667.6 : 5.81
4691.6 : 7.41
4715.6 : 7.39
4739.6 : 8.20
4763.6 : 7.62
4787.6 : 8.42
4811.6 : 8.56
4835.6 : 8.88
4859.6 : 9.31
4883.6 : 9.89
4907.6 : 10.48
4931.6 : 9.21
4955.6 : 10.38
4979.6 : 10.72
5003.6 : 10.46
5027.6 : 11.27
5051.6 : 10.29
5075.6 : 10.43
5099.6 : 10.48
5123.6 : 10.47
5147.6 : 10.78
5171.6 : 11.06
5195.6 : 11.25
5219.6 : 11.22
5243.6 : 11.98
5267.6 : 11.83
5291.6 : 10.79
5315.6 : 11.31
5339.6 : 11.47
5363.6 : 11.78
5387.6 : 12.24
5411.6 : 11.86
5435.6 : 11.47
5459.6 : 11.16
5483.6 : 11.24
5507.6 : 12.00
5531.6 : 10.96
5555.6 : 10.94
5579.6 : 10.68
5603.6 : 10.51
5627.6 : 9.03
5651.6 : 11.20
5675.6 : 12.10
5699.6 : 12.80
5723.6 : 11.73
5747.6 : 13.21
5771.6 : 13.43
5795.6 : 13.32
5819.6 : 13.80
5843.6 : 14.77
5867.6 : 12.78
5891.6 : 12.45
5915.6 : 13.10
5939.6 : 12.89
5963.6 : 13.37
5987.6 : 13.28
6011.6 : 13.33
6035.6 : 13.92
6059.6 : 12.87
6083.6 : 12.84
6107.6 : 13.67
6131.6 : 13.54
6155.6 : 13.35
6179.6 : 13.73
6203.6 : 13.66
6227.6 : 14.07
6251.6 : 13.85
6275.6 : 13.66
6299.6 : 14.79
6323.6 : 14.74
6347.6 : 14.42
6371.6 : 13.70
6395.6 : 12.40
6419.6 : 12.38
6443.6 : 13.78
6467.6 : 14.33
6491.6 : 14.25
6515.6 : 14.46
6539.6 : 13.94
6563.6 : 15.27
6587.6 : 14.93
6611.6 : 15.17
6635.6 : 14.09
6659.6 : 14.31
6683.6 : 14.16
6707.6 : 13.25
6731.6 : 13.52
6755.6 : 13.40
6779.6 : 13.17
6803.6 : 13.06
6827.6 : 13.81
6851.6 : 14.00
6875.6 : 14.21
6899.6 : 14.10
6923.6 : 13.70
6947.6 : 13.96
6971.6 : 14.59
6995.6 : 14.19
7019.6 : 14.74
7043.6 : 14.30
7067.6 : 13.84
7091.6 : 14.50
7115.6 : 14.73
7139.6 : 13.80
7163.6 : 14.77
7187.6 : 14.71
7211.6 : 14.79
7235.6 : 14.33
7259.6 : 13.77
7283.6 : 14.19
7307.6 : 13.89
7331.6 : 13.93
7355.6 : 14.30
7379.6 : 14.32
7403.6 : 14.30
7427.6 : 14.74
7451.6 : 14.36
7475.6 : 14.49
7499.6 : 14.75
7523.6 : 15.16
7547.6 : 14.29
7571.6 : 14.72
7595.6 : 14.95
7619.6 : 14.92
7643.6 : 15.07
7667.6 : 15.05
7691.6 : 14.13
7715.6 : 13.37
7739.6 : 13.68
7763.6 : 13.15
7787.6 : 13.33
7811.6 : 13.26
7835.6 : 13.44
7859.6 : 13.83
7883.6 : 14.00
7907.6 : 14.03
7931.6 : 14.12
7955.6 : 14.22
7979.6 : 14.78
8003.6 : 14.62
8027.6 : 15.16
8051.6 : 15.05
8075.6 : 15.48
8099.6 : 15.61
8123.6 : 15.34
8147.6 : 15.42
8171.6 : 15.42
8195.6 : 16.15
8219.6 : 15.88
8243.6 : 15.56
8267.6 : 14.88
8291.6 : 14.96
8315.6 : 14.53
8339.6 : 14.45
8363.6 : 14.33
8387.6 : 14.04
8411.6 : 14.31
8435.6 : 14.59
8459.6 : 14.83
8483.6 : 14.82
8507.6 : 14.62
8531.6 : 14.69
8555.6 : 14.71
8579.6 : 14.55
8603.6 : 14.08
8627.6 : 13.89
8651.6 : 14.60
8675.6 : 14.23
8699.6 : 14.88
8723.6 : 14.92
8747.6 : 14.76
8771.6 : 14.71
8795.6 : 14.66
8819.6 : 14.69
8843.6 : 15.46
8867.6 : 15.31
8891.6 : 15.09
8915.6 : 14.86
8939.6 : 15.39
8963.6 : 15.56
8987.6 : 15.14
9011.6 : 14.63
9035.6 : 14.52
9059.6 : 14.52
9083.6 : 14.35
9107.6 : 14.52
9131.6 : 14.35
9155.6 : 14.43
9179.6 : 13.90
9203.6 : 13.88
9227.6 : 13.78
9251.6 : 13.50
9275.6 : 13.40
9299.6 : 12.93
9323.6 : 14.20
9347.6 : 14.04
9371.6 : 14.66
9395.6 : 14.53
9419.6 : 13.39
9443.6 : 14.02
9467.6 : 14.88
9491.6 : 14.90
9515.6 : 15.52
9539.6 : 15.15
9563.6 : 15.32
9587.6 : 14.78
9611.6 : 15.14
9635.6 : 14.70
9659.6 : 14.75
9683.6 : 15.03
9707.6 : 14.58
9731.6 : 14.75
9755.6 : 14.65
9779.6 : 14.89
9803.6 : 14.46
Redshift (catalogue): 0.087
